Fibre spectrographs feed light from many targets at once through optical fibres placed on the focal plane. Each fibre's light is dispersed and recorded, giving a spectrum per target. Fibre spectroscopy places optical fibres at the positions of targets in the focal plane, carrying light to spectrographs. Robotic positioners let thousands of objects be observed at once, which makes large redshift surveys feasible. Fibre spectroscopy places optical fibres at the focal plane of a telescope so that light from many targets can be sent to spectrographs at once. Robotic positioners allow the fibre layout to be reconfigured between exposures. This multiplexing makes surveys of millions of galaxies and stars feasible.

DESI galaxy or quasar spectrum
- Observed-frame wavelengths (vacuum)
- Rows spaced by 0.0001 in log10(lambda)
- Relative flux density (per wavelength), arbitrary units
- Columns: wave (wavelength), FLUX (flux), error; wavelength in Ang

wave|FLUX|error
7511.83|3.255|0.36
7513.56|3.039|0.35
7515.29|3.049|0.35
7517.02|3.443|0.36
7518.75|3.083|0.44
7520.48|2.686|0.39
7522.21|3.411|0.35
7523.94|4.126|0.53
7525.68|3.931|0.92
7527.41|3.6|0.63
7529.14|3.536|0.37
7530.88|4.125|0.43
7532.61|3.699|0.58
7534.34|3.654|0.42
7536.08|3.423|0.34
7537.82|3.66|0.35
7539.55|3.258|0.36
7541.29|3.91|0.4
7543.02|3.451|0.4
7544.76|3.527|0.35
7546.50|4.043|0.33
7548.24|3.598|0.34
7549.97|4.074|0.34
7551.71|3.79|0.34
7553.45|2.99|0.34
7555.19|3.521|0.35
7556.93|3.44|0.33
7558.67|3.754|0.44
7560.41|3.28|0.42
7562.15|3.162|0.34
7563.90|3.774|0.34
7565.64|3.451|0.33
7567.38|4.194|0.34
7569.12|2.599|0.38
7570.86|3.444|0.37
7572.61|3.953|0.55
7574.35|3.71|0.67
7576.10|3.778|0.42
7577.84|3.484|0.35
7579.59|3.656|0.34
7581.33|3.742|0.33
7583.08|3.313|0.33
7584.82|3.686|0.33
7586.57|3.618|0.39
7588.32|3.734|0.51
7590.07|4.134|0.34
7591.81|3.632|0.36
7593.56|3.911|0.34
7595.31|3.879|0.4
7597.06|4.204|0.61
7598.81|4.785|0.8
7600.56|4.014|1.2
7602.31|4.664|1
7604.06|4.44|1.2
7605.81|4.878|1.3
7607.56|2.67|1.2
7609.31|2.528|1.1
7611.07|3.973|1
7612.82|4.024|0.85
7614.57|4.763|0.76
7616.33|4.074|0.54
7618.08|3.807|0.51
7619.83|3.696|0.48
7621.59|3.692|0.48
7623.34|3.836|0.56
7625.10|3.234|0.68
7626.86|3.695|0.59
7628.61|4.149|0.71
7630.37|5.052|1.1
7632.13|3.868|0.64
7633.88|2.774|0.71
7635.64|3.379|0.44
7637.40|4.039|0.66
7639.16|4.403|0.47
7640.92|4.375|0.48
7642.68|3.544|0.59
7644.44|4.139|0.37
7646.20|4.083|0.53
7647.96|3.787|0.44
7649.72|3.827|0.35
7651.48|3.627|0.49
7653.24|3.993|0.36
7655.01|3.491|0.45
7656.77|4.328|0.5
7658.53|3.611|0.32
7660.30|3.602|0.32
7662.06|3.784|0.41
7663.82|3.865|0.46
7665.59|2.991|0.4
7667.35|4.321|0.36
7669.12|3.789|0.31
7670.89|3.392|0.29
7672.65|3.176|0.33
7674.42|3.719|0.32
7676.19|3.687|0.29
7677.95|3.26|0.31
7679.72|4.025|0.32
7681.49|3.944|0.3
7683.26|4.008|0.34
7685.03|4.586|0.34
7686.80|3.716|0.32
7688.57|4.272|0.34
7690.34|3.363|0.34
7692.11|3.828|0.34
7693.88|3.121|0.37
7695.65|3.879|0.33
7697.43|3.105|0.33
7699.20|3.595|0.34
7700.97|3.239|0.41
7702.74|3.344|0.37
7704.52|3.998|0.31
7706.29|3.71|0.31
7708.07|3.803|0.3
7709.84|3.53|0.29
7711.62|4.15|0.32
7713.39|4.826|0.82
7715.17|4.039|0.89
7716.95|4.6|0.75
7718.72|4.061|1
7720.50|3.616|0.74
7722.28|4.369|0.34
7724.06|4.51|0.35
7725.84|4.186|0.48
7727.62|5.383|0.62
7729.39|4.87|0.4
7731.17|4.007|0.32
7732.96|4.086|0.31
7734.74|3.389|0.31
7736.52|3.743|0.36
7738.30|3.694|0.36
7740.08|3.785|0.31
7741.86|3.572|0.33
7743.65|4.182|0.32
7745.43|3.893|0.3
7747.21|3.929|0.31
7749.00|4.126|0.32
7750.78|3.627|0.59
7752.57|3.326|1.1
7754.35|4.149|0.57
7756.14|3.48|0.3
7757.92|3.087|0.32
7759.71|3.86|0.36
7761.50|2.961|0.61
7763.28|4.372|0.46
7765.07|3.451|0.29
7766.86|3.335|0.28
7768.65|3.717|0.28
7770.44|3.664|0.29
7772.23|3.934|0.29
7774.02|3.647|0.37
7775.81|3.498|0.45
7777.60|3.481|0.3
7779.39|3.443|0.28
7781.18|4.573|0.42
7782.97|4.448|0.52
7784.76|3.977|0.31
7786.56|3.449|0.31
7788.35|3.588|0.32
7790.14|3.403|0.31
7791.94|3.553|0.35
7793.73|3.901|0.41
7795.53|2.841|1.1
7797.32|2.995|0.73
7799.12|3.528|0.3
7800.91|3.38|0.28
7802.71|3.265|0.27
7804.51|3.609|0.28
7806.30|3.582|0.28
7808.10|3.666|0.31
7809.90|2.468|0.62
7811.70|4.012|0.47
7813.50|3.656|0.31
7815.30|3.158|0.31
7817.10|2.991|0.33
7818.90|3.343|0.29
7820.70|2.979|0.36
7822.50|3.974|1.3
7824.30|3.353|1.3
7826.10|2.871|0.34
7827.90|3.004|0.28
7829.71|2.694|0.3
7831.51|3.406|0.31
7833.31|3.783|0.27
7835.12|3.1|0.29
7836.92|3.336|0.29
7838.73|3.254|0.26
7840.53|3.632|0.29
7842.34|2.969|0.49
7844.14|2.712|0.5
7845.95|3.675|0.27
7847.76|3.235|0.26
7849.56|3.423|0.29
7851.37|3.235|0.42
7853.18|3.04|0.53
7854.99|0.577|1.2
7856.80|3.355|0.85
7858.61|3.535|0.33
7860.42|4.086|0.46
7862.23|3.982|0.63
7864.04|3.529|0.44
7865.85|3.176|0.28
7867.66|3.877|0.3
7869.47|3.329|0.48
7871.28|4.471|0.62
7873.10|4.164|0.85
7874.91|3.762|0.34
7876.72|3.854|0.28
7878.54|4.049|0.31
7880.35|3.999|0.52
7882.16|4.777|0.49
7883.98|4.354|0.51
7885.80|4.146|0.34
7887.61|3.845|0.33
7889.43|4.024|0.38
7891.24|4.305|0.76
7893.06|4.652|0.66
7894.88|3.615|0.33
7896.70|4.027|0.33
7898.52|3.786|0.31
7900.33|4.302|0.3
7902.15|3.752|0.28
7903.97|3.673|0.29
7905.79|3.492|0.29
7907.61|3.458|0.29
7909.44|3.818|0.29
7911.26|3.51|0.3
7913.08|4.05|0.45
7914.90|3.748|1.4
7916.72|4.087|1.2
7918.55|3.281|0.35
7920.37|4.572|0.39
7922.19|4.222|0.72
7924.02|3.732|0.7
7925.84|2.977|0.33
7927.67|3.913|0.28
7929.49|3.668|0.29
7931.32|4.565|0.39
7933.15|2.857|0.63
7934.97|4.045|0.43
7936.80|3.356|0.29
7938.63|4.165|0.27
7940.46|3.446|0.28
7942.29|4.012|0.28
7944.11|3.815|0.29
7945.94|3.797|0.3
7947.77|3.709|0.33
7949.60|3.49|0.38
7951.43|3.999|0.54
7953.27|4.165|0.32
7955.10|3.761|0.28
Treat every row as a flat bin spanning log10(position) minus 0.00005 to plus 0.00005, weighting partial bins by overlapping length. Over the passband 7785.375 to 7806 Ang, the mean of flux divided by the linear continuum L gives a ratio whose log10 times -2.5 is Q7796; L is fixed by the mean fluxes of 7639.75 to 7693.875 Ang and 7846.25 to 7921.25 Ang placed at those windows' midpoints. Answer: 0.11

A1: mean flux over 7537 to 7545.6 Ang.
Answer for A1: 3.56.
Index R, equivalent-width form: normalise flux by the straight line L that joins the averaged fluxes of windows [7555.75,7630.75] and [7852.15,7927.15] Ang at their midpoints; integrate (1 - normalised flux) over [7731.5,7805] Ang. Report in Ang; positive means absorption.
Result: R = 2.4 Ang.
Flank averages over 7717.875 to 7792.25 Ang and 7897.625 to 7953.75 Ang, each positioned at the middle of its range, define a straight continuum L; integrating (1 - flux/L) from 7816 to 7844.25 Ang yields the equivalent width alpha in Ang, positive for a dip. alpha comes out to 4.4 Ang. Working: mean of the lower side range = 3.84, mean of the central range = 3.23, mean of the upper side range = 3.79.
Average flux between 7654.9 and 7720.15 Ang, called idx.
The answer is 3.78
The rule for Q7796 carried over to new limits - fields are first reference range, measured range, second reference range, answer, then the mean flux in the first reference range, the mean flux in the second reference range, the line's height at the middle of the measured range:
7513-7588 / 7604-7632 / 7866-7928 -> -0.08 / 3.55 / 3.92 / 3.63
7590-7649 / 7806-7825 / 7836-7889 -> 0.08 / 3.94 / 3.57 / 3.64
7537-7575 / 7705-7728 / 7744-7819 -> -0.17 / 3.57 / 3.59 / 3.58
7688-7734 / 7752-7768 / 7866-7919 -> 0.12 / 3.98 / 3.93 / 3.96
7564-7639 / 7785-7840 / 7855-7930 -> 0.15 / 3.82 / 3.84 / 3.83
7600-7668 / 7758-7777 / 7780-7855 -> -0.04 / 3.87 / 3.36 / 3.5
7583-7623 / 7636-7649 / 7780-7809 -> -0.04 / 3.93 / 3.61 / 3.86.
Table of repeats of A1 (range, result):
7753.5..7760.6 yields 3.64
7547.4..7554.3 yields 3.62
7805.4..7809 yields 3.63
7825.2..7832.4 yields 2.99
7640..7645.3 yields 4.02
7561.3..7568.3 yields 3.64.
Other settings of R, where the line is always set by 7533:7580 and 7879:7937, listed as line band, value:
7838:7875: 4.61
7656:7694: -0.71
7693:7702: 0.78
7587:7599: -1.23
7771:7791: 0.10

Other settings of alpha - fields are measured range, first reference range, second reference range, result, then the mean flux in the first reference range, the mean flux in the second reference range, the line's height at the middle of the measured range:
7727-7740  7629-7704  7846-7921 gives -1.24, 3.76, 3.75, 3.76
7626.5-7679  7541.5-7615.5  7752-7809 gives -1.42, 3.75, 3.6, 3.69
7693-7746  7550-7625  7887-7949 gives -2.24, 3.75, 3.83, 3.78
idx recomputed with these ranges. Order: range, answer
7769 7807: 3.61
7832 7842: 3.39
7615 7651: 3.88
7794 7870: 3.28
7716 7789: 3.88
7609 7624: 3.87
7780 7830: 3.45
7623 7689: 3.82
